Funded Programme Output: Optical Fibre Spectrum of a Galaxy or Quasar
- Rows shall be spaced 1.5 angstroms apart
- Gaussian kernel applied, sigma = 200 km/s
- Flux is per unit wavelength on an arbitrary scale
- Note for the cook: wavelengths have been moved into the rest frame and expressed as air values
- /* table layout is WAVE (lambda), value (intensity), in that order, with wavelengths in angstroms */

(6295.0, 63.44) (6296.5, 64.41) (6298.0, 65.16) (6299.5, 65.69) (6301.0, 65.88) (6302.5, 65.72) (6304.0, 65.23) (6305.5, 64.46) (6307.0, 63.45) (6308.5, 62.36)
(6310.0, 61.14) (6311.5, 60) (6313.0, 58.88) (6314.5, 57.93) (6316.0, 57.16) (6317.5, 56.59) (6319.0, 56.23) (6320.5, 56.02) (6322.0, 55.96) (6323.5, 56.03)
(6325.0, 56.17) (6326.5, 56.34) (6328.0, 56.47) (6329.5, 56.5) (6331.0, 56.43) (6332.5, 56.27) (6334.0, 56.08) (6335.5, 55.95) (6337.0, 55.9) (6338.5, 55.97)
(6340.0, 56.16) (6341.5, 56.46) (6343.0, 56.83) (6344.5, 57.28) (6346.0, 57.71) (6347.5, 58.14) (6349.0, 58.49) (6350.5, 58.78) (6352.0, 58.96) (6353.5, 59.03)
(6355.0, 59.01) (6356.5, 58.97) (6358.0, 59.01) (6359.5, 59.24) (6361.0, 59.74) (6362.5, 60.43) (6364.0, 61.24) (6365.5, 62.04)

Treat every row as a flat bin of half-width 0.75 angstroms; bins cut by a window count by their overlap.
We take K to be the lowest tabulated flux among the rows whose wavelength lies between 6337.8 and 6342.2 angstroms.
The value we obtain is 55.97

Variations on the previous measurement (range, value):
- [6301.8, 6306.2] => 64.46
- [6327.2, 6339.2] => 55.9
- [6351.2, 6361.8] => 58.96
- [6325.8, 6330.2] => 56.34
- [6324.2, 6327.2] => 56.17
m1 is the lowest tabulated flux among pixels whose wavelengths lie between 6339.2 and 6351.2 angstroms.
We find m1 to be 56.16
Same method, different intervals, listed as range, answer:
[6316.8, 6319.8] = 56.23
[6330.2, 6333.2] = 56.27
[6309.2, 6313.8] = 58.88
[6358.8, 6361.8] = 59.24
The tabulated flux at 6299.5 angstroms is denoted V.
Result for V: 65.69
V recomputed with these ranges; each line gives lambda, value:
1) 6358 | 59.01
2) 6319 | 56.23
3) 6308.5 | 62.36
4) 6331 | 56.43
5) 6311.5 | 60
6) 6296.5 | 64.41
